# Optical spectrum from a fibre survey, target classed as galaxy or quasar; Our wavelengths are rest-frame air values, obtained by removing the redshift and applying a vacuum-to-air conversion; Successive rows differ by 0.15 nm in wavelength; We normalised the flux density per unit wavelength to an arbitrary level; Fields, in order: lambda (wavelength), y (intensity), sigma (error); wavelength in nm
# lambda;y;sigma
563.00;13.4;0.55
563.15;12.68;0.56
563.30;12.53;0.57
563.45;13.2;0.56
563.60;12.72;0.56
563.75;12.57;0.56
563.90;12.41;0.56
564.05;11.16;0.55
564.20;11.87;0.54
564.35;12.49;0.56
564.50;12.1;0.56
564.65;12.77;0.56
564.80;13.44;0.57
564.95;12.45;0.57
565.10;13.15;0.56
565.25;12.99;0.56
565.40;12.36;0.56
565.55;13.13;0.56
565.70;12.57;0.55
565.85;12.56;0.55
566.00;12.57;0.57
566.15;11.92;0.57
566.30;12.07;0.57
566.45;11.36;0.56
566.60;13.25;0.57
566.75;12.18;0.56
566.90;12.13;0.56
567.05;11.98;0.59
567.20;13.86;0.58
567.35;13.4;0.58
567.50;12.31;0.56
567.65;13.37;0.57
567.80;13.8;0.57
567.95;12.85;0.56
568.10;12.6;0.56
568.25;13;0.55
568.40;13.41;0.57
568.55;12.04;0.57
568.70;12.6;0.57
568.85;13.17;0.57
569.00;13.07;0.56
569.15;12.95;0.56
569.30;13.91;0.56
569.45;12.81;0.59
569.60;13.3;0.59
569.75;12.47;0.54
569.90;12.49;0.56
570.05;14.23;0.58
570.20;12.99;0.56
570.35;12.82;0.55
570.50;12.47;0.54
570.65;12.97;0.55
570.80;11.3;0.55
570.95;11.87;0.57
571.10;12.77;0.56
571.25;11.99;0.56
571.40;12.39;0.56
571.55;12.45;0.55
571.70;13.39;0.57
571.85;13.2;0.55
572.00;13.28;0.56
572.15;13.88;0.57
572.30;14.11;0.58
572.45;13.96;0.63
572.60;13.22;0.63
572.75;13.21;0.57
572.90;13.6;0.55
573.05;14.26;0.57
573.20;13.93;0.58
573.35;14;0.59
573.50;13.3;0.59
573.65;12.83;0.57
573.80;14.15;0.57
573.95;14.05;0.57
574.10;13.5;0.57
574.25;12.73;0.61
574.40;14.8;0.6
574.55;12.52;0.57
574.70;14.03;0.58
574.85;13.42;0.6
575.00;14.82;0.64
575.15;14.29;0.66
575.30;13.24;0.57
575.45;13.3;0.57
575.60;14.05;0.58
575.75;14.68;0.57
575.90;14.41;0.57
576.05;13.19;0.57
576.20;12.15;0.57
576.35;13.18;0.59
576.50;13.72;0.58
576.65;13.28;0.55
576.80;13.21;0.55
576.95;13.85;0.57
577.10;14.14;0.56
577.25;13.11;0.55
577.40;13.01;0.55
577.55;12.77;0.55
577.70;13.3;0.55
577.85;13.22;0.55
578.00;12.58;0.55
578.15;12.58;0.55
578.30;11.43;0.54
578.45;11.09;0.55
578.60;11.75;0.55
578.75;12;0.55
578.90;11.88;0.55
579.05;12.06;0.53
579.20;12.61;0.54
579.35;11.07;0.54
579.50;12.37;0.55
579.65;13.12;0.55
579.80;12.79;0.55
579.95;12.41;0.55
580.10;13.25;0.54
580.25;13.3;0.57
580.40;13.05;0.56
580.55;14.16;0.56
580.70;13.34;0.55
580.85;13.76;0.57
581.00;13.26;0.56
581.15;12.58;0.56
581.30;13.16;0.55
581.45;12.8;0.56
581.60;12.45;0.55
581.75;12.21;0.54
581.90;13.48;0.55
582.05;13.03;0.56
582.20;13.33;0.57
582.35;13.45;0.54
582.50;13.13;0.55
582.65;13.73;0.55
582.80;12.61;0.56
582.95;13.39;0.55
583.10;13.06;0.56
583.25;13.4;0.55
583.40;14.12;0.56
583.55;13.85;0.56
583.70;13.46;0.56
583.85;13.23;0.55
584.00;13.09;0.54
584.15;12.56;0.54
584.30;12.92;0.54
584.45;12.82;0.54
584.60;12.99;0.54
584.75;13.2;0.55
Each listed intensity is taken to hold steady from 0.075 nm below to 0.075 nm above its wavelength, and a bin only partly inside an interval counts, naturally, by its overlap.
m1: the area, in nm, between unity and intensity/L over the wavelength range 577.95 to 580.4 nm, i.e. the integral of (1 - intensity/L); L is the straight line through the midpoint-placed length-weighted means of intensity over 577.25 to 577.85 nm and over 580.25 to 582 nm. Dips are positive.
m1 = 0.15 nm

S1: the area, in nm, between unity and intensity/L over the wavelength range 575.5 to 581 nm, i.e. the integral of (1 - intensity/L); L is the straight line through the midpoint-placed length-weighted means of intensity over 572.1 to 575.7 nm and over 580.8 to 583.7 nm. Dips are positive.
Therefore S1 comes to 0.21 nm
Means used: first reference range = 13.7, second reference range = 13.2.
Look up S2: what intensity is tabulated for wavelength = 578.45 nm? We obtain 11.09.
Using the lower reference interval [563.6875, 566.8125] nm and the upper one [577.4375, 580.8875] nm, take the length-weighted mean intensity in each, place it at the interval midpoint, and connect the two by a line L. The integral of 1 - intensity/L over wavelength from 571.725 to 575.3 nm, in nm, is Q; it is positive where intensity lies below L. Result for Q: -0.33 nm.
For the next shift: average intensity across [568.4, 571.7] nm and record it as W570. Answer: 12.7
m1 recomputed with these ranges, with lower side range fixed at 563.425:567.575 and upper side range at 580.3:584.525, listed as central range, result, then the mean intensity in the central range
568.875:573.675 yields -0.13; 13.1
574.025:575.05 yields -0.06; 13.7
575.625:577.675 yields -0.08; 13.5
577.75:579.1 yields 0.10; 12.1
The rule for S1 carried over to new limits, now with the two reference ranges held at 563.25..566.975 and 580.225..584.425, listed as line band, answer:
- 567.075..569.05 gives -0.06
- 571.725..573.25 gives -0.10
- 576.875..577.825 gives -0.03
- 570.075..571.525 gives 0.03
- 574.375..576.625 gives -0.13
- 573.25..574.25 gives -0.06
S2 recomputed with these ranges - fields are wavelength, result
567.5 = 12.31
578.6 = 11.75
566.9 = 12.13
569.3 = 13.91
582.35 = 13.45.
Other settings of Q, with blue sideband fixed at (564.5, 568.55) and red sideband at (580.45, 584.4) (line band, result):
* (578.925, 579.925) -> 0.061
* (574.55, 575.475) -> -0.056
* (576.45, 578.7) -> 0.036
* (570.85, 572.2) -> 0.013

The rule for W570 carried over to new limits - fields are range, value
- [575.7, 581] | 12.9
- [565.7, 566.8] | 12.3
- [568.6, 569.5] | 13.1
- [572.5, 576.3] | 13.7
